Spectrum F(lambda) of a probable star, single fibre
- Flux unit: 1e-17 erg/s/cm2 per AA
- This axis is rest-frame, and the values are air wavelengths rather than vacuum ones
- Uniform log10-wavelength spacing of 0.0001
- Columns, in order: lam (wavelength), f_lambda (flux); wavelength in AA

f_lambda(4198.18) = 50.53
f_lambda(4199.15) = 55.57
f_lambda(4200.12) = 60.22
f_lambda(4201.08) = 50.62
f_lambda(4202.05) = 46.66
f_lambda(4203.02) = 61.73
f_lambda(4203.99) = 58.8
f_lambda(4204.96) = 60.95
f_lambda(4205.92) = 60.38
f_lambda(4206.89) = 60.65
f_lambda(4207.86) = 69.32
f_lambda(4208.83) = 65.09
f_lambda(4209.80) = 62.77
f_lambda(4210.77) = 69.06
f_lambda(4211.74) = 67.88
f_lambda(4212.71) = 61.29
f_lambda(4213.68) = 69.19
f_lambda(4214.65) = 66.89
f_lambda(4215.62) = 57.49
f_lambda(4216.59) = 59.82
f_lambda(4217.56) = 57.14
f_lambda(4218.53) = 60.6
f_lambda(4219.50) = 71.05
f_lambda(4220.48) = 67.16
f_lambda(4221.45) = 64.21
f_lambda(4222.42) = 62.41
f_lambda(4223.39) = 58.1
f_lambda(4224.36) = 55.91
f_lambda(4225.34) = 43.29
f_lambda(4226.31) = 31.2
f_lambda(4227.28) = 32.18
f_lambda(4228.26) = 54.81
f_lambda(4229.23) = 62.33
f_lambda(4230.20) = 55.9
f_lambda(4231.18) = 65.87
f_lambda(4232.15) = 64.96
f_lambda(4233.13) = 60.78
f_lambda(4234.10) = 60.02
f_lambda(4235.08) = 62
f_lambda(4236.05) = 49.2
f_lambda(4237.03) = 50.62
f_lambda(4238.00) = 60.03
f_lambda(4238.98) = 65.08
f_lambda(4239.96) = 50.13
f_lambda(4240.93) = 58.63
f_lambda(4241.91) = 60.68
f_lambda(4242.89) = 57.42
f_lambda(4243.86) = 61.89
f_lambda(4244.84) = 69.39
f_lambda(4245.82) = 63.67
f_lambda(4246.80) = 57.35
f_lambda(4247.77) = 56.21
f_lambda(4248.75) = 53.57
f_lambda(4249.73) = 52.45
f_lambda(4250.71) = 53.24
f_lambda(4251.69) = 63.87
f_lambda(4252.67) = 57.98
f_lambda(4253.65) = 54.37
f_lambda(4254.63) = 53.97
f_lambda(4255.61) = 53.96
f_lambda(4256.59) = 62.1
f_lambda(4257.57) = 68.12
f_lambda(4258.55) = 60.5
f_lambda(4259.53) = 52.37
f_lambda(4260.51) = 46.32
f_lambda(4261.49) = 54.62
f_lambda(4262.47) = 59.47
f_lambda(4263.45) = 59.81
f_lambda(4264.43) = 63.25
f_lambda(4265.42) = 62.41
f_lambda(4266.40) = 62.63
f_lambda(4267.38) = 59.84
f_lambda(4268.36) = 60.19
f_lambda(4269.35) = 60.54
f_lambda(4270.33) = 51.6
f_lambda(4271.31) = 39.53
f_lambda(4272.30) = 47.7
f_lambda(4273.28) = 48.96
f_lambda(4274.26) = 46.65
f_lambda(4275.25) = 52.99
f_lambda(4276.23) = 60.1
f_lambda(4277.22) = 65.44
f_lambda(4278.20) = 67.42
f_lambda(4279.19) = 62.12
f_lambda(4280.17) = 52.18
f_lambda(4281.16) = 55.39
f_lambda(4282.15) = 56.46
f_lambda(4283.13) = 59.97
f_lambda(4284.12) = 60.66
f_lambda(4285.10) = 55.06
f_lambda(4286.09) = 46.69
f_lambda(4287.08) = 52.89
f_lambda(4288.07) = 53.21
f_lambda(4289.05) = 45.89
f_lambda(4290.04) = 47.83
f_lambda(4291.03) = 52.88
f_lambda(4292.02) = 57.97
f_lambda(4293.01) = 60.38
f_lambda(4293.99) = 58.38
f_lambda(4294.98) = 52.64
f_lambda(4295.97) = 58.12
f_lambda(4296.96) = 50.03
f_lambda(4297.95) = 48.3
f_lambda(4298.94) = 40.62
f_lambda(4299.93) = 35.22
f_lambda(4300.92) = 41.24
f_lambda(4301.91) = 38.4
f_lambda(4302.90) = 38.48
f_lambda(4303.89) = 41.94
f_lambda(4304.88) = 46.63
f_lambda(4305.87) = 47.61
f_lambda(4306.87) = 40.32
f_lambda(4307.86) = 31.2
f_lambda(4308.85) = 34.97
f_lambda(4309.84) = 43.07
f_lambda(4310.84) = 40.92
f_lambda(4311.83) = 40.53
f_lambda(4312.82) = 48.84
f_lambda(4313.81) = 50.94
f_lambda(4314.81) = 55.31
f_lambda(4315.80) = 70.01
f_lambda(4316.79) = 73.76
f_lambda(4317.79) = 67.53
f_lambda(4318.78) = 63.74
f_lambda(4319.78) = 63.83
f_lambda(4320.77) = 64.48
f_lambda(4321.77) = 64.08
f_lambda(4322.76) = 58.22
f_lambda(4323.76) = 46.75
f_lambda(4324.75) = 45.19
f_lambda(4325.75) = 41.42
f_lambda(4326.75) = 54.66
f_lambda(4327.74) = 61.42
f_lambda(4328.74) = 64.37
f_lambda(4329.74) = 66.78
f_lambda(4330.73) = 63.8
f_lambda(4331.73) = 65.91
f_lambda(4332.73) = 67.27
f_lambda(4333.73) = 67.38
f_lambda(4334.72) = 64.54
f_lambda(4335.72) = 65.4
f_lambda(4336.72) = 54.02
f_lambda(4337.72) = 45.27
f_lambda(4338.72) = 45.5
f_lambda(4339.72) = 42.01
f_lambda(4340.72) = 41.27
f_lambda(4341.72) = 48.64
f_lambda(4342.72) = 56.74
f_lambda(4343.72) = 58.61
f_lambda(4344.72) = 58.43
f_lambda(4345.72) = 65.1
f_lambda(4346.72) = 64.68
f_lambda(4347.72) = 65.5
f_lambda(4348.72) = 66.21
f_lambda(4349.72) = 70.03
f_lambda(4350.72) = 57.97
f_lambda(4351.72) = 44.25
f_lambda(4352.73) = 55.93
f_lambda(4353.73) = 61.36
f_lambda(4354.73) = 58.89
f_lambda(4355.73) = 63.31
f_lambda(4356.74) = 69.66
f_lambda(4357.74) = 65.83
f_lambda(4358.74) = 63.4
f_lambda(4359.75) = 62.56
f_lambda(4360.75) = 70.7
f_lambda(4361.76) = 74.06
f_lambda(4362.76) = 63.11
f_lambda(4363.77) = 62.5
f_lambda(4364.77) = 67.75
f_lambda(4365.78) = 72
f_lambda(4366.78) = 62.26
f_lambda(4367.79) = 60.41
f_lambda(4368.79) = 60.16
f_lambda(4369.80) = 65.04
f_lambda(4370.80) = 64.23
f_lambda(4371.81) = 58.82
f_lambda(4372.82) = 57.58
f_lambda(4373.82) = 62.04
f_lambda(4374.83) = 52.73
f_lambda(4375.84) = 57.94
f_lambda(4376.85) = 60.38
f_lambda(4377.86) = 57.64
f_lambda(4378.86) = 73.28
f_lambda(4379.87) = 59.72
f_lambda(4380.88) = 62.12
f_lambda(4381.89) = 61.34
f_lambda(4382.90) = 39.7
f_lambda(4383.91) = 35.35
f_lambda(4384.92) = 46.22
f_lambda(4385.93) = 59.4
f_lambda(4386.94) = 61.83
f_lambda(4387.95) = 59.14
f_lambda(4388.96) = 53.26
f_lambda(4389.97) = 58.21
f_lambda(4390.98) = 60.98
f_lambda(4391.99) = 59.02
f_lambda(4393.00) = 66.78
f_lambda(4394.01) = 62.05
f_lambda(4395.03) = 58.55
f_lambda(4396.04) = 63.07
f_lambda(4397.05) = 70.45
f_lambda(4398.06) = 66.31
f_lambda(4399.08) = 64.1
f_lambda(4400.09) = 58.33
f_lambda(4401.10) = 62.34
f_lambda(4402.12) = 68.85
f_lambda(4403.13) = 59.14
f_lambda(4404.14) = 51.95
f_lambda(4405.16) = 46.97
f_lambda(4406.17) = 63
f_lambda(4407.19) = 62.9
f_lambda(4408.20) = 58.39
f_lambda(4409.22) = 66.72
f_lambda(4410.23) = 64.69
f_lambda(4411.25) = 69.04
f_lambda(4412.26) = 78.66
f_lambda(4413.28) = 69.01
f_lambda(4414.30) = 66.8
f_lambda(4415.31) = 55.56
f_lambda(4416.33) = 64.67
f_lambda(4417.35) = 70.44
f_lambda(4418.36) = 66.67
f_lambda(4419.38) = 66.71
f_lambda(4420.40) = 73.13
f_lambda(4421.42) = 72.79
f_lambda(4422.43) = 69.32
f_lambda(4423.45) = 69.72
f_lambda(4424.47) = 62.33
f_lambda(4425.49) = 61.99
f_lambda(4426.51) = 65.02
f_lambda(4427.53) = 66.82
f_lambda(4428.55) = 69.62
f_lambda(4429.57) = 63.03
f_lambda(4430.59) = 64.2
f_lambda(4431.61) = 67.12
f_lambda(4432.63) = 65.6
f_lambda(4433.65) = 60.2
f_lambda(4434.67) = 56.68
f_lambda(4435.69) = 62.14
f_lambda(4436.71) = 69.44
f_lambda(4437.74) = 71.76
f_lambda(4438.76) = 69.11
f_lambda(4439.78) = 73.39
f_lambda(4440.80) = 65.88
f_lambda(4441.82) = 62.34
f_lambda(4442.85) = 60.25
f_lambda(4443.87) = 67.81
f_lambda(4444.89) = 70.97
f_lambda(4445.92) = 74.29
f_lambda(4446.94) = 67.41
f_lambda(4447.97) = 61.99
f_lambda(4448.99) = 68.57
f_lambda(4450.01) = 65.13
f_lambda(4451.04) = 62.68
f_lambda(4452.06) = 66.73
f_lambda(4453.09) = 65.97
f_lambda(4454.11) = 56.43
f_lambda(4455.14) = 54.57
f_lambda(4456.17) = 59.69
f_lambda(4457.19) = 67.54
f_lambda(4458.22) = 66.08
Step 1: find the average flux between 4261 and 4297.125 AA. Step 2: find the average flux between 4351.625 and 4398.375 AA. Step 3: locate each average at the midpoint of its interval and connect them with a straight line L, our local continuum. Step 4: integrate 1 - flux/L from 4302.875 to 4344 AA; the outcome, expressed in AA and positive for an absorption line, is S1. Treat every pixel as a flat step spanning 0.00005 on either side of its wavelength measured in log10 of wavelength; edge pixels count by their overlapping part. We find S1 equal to 3.1 AA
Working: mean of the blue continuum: 55.8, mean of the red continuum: 60.8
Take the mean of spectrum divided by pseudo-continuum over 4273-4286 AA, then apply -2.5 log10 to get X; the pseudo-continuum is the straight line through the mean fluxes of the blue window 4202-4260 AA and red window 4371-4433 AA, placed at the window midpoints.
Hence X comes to 0.054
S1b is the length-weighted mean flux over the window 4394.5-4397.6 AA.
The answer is 64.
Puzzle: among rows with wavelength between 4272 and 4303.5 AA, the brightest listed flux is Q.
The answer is 67.42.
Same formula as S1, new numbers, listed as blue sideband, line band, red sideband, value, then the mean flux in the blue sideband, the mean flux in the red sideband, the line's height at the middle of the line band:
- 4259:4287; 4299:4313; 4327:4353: 4.1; 56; 58.7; 57.4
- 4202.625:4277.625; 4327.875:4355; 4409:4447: 1.8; 58.3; 66.9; 62.9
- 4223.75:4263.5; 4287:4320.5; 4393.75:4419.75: 5.2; 56.5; 63.7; 59.1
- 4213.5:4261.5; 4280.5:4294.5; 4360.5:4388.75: 1.0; 57.8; 60.1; 58.6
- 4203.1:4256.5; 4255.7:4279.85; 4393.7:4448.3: 1.2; 59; 65.2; 60.2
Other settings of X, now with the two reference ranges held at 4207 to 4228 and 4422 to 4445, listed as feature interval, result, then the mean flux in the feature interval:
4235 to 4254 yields 0.05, 57.8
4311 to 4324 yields 0.06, 58.9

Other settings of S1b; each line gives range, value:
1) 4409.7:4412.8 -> 70.8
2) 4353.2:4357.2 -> 63.2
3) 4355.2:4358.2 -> 66.2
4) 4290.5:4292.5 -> 55.2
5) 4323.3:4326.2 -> 44.5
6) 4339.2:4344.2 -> 49.4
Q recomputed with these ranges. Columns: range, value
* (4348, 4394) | 74.06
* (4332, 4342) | 67.38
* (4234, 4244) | 65.08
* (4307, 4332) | 73.76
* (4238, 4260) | 69.39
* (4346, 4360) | 70.03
